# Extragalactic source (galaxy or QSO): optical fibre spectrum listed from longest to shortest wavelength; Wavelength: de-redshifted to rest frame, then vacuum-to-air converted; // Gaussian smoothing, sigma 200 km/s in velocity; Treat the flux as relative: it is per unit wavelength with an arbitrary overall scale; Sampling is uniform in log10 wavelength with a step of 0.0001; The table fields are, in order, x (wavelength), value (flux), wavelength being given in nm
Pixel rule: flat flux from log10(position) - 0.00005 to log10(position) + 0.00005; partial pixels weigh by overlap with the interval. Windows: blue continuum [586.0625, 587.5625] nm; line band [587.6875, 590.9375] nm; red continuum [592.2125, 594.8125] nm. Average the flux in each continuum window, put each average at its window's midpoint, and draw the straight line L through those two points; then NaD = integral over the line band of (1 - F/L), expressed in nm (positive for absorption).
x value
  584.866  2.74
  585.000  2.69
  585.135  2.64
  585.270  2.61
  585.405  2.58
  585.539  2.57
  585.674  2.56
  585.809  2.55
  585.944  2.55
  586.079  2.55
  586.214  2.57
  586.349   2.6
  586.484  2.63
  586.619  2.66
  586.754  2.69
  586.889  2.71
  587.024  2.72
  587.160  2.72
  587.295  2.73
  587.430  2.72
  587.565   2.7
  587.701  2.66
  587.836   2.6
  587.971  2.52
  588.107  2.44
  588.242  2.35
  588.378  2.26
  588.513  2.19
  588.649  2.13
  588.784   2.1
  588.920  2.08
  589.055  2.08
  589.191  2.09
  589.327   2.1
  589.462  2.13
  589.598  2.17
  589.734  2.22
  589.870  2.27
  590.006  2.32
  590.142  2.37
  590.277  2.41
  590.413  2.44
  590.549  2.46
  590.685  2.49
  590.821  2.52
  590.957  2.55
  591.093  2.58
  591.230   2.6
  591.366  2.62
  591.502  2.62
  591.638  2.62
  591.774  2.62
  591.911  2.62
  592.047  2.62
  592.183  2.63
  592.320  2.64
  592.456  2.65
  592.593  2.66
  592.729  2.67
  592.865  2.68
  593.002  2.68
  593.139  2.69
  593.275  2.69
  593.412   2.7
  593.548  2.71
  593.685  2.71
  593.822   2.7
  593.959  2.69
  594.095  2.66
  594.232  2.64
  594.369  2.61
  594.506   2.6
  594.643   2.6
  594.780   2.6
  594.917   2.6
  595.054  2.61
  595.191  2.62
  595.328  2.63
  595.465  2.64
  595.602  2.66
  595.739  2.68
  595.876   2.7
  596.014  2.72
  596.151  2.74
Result 0.44 nm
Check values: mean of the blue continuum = 2.67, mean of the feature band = 2.31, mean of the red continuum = 2.66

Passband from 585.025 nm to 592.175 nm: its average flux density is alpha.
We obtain 2.48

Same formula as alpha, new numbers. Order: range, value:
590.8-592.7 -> 2.61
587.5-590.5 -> 2.3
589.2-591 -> 2.33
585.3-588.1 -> 2.63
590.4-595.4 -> 2.62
